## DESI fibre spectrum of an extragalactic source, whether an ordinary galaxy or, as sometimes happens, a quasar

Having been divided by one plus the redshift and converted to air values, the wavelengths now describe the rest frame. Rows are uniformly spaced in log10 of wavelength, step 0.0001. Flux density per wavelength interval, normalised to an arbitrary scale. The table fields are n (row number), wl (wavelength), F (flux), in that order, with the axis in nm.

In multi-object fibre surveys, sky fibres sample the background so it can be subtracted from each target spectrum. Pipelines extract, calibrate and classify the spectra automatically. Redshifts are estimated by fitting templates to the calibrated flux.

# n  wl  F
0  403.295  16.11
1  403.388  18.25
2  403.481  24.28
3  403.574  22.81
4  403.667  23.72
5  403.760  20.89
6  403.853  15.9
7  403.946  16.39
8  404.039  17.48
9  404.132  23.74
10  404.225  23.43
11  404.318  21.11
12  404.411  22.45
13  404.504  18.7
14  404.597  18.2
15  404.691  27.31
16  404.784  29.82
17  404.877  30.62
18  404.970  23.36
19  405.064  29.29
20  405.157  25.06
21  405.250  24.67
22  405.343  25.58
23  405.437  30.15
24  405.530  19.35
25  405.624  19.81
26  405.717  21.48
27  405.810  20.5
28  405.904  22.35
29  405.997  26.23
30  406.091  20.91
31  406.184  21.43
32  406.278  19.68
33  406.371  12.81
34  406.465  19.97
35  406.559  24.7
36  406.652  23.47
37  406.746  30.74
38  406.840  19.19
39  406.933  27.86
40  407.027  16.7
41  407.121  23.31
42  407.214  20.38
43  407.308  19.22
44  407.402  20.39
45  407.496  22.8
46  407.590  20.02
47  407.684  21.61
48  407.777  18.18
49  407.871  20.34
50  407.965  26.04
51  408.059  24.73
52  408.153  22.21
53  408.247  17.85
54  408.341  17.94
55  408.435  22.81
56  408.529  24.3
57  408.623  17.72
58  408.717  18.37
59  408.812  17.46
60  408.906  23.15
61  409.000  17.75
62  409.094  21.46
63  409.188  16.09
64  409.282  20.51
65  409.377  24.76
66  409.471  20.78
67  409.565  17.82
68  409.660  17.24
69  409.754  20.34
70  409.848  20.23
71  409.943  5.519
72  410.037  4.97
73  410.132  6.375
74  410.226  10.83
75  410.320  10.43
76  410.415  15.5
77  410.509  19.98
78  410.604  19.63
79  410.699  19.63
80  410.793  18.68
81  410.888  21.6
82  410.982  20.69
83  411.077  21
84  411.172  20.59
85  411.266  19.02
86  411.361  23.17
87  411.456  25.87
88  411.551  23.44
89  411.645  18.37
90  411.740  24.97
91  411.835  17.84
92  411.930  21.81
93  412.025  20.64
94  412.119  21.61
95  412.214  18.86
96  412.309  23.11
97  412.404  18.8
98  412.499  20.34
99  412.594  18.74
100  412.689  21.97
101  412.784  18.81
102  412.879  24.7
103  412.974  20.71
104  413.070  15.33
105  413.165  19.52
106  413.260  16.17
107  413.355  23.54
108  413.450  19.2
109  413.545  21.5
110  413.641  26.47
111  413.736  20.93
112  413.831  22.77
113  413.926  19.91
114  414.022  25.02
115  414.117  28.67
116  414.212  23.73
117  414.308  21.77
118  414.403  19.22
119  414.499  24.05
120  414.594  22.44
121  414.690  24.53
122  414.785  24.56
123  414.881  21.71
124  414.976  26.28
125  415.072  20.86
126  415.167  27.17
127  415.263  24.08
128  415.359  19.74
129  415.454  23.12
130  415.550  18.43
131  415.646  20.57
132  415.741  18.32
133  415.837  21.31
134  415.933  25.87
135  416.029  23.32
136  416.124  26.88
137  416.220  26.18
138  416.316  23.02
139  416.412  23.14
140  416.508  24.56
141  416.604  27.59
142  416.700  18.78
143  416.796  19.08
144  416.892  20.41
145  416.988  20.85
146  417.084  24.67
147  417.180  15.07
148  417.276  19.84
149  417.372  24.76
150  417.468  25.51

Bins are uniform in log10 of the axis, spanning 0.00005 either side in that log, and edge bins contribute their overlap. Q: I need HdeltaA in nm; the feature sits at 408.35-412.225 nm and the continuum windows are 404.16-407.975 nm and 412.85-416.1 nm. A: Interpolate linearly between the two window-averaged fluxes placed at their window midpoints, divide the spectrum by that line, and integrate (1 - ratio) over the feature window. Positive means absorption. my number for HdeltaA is 0.63 nm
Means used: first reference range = 22.6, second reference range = 22.2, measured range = 18.8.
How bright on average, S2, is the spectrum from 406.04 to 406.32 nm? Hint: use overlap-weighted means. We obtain 20.7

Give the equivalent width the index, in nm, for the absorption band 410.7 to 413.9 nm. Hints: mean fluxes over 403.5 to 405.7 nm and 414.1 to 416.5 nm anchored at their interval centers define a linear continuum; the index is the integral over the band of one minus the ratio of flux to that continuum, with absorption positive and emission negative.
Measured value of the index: 0.30 nm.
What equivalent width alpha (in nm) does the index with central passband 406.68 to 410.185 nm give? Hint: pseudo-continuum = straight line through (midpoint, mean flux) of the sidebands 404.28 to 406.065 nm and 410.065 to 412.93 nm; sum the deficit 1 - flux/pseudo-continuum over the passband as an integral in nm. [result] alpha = 0.34 nm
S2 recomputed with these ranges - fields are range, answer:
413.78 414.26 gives 24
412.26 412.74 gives 20.6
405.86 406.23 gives 22.8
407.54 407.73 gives 20.8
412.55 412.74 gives 20.4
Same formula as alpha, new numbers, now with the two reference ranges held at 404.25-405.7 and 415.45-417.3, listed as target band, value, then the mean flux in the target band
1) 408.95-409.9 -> 0.15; 19.6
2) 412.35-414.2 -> 0.11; 21.3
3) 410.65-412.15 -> 0.12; 21.2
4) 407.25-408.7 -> 0.16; 21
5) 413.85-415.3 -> -0.08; 23.6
